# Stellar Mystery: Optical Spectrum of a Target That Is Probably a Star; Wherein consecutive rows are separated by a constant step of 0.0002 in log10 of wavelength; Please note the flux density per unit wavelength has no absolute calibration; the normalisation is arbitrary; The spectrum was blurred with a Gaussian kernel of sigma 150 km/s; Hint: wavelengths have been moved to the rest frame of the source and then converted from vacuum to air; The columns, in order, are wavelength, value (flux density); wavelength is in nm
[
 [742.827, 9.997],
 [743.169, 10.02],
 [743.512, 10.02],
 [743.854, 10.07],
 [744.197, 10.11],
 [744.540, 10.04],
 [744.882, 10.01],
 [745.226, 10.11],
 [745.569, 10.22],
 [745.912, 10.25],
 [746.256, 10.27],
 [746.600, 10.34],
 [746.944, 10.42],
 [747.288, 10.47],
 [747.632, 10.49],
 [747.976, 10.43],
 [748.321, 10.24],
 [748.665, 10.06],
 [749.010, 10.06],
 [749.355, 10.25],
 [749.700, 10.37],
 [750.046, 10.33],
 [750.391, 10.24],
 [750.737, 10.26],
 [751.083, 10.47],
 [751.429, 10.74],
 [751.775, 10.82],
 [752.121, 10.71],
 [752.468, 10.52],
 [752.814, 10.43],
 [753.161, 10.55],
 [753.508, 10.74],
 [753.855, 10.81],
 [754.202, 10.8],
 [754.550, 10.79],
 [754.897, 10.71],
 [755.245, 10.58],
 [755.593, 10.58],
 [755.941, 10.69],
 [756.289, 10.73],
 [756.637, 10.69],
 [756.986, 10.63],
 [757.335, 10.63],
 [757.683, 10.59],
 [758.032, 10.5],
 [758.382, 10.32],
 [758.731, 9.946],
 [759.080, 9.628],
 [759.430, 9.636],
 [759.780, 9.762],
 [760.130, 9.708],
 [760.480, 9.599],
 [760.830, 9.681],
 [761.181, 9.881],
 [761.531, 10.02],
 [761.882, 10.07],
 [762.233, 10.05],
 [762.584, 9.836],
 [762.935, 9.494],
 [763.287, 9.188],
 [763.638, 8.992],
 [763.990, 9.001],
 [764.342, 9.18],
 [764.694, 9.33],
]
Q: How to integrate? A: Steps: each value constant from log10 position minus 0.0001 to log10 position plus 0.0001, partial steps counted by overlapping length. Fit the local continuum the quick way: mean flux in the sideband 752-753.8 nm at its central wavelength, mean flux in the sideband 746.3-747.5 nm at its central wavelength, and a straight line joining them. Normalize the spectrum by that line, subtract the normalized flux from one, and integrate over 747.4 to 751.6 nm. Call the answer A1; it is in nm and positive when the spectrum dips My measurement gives 0.062 nm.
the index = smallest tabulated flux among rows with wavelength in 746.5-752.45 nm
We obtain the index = 10.06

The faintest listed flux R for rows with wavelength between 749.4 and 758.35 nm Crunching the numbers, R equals 10.24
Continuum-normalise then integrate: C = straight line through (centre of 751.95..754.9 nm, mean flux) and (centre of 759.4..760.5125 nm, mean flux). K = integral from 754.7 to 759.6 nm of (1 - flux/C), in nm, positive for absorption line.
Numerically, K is -0.15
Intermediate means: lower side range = 10.7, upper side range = 9.69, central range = 10.4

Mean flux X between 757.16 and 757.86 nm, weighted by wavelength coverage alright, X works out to 10.6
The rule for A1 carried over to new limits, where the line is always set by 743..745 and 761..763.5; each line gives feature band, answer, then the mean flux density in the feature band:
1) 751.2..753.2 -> -0.14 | 10.6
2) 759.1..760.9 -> 0.03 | 9.67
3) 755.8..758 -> -0.18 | 10.7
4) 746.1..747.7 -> -0.06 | 10.4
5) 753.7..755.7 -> -0.17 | 10.7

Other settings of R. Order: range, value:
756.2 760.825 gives 9.599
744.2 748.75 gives 10.01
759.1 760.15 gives 9.636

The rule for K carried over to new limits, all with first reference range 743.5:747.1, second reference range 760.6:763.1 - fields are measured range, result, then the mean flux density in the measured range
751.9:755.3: -0.22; 10.7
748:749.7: -0.02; 10.2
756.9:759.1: -0.09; 10.4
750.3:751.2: -0.02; 10.3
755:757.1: -0.14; 10.7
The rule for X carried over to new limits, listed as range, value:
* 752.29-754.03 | 10.6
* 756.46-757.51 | 10.7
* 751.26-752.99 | 10.6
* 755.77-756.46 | 10.7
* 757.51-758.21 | 10.5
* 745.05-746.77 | 10.2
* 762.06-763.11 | 9.8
